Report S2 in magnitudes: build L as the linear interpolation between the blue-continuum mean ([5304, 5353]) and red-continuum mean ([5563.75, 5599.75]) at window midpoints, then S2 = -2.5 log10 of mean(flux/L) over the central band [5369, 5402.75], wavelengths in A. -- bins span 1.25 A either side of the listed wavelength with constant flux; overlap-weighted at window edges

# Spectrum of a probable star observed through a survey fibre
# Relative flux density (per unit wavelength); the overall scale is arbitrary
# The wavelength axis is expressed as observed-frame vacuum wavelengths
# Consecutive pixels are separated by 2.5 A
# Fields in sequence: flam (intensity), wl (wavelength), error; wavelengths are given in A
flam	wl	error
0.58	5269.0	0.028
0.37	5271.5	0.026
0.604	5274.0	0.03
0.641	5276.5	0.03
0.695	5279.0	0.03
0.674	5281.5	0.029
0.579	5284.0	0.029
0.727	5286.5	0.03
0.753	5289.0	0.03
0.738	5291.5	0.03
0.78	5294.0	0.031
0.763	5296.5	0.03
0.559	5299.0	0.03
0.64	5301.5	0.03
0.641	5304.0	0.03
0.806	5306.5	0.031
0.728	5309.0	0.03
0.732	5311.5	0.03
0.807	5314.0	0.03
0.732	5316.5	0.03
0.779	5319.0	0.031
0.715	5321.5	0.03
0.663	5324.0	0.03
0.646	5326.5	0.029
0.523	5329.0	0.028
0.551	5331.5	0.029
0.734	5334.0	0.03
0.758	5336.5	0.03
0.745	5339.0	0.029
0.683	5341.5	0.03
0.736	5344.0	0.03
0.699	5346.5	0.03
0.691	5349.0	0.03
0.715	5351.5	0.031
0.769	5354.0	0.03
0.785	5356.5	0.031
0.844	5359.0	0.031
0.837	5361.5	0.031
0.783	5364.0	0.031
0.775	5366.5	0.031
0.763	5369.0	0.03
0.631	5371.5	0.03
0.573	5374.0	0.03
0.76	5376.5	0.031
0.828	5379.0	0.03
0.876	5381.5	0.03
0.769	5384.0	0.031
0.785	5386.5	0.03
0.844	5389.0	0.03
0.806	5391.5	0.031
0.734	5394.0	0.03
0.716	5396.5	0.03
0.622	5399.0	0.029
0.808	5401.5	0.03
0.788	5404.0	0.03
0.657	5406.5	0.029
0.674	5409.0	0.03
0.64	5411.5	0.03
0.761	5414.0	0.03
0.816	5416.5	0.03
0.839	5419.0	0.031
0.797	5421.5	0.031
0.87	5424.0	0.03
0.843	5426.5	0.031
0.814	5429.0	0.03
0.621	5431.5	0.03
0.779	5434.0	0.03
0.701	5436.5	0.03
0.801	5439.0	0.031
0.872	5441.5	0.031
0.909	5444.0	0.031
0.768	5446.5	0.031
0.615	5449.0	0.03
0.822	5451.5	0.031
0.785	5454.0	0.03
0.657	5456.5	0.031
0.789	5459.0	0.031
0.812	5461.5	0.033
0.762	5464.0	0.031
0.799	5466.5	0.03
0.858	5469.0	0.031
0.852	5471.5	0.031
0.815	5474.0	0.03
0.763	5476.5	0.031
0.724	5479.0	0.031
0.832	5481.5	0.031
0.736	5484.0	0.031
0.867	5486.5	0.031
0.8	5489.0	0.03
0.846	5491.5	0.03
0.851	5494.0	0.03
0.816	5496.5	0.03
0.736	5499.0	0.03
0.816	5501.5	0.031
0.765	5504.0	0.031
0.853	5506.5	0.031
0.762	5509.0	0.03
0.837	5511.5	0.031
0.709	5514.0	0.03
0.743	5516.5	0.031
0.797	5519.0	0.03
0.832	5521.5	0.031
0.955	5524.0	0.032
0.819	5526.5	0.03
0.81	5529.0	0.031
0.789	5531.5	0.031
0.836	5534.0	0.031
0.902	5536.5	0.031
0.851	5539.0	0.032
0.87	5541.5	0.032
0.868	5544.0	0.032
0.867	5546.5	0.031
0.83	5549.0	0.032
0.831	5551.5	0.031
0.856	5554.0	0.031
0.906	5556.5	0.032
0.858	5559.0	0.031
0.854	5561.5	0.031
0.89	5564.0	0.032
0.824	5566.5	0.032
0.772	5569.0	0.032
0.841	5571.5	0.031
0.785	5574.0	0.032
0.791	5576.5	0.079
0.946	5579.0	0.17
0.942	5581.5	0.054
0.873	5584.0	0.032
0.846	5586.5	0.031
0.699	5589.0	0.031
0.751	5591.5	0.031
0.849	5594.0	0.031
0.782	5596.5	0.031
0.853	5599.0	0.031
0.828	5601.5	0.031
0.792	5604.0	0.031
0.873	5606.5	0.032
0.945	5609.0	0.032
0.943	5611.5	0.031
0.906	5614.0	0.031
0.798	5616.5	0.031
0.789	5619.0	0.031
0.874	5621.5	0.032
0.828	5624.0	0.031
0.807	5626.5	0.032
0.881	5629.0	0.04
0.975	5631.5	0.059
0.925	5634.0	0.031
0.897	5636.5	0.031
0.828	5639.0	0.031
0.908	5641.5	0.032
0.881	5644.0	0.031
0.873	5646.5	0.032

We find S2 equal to -0.02 mag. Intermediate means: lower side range 0.706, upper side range 0.828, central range 0.751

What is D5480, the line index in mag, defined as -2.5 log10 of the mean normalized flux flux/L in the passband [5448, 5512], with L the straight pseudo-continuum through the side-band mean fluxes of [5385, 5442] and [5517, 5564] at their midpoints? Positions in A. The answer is 0.02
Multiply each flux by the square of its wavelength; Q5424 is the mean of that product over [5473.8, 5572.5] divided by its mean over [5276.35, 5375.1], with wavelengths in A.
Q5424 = 1.25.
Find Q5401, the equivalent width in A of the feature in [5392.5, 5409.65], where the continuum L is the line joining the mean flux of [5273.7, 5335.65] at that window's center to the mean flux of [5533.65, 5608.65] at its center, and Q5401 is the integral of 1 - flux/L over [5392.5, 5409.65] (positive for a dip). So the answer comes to 0.7 A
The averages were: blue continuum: 0.69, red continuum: 0.844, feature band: 0.717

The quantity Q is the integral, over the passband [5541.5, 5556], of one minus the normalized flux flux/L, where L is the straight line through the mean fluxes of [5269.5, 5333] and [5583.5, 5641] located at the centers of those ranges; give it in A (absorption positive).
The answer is -0.7 A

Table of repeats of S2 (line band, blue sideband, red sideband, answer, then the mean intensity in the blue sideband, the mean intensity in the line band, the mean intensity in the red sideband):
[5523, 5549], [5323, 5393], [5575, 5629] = -0.052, 0.735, 0.854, 0.844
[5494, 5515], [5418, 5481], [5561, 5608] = 0.018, 0.787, 0.792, 0.831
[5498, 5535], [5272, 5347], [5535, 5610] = 0.011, 0.691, 0.804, 0.845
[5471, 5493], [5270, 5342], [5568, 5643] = -0.030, 0.681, 0.803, 0.851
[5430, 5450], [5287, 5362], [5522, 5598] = 0.026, 0.717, 0.761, 0.843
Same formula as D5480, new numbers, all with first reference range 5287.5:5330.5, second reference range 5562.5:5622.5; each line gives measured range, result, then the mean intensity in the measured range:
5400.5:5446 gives -0.023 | 0.777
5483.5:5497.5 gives -0.042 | 0.824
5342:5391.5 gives -0.041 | 0.761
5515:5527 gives -0.027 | 0.827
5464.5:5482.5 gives -0.027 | 0.804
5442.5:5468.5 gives 0.000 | 0.775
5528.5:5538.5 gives -0.032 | 0.837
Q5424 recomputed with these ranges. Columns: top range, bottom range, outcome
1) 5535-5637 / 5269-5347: 1.39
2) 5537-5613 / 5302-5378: 1.28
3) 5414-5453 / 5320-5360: 1.16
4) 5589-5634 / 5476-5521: 1.12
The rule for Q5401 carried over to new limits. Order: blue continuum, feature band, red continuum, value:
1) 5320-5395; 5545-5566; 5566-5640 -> -0.9 A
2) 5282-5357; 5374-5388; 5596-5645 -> -0.9 A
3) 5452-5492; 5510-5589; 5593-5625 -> -1.4 A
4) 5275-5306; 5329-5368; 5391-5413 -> -1.9 A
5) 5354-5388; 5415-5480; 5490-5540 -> 0.5 A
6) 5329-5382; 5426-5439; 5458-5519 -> 0.3 A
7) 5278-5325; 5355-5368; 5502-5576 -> -1.1 A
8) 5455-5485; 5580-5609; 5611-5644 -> 0.7 A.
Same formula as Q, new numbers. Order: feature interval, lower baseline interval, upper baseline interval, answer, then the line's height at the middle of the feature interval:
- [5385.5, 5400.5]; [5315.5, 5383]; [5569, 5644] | -0.1 A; 0.747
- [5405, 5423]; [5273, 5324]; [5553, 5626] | 0.4 A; 0.76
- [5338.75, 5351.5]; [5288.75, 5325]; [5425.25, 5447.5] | 0.6 A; 0.742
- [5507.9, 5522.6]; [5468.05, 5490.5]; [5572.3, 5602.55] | 0.6 A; 0.813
